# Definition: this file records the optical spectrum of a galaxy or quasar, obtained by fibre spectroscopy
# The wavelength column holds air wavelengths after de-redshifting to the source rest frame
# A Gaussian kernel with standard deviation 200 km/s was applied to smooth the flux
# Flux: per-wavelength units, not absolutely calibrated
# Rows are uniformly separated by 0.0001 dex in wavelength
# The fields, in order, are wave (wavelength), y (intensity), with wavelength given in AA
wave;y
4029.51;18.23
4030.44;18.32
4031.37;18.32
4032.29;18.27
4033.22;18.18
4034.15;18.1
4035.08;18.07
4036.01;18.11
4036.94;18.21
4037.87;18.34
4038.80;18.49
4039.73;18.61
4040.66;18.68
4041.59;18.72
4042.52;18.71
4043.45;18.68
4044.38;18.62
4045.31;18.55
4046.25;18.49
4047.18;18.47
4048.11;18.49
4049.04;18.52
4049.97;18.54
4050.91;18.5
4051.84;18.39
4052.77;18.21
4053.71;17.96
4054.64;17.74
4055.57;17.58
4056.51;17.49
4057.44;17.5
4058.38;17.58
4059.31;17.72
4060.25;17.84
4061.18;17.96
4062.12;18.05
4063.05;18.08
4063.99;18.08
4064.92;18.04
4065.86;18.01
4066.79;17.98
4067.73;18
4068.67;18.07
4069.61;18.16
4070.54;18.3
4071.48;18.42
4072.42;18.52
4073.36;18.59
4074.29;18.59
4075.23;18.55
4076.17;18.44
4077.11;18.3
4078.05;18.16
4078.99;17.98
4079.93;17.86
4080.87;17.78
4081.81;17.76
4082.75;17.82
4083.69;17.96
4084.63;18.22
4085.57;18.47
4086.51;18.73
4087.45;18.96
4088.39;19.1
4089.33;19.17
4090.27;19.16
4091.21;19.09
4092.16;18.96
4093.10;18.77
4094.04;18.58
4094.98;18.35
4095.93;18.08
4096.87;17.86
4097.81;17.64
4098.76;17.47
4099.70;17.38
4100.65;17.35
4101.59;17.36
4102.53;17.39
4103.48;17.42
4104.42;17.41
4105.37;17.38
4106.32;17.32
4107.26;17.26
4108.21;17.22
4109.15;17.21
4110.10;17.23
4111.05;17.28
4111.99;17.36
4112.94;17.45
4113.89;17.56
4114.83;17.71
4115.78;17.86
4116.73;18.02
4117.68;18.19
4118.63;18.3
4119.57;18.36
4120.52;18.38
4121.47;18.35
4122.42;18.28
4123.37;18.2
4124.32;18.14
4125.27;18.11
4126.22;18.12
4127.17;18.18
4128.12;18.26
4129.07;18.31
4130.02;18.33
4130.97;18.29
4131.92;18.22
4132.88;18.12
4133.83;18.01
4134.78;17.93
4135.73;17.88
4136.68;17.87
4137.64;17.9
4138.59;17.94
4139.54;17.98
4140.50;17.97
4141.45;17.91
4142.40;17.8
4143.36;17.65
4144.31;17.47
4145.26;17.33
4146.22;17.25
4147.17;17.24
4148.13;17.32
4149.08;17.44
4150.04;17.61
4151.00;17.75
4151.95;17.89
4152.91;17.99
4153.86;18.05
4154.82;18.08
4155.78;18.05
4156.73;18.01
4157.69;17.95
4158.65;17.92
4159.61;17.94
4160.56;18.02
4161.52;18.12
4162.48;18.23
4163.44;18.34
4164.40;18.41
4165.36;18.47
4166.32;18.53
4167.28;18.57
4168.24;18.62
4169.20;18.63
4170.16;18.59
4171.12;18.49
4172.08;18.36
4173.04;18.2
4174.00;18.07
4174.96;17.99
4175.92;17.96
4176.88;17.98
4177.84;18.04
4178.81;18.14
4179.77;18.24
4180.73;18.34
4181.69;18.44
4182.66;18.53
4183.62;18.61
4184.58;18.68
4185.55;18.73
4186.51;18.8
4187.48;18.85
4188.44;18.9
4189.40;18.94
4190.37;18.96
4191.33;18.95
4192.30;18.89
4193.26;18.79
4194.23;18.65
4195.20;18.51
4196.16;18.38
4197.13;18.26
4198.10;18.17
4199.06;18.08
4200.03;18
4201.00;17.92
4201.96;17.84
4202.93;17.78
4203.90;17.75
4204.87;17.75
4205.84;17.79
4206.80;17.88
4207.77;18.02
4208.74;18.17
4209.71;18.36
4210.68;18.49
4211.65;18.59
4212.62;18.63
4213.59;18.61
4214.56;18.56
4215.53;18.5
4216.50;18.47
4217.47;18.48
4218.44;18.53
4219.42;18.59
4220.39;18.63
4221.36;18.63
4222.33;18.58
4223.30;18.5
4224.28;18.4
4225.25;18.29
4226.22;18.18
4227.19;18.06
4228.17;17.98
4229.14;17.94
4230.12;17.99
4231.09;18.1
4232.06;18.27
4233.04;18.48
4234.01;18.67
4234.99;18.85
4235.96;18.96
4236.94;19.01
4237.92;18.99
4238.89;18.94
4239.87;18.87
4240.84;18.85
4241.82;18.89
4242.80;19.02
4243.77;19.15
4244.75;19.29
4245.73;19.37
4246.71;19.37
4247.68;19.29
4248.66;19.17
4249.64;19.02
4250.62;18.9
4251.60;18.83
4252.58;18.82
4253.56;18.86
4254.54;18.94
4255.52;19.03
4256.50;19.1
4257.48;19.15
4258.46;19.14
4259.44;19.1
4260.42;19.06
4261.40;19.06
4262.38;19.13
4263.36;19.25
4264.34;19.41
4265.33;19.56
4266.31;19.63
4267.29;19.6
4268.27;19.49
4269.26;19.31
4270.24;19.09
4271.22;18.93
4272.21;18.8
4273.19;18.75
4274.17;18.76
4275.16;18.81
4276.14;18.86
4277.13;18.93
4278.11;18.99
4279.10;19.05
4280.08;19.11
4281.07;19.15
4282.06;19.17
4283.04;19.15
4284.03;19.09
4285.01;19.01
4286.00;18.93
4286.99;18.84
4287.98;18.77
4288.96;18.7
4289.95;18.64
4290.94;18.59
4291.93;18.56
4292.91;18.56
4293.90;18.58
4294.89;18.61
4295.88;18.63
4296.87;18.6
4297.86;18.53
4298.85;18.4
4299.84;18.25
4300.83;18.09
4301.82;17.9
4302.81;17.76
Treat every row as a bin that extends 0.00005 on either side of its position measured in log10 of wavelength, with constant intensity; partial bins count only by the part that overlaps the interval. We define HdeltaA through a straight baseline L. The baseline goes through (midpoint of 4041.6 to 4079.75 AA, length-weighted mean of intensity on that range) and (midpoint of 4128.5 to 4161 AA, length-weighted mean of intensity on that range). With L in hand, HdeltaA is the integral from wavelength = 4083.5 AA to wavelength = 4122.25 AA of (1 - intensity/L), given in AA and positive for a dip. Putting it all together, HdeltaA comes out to 0.1 AA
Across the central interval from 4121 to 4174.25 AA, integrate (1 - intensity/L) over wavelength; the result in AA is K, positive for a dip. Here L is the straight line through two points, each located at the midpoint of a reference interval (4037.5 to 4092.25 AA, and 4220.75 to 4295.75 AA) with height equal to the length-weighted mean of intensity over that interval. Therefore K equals 1.4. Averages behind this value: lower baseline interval 18.3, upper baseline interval 18.9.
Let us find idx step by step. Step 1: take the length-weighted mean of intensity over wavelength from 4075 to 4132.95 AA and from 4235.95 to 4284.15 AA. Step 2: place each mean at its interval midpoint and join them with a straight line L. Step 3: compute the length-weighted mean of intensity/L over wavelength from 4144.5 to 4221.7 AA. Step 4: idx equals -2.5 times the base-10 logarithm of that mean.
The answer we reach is 0.02 mag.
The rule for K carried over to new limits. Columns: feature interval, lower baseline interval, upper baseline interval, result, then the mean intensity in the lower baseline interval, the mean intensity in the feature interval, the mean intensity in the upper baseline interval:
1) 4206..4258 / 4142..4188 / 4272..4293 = -0.3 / 18.1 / 18.7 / 18.9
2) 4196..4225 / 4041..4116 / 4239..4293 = 0.7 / 18.1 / 18.3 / 19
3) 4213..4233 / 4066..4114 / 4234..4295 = 0.4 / 18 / 18.4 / 19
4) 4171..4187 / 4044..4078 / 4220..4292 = 0.2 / 18.2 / 18.3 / 18.9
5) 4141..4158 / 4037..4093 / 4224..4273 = 0.8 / 18.3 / 17.7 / 18.9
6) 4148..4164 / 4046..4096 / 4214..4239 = 0.4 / 18.3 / 17.9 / 18.5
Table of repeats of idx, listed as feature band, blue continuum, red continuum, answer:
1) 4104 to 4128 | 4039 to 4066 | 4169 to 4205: 0.03 mag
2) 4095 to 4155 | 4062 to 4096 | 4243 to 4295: 0.04 mag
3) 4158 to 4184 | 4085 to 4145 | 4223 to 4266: 0.00 mag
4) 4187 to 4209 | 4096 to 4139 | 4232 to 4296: 0.01 mag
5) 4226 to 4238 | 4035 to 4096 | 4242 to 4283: 0.03 mag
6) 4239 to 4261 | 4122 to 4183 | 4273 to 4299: -0.03 mag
